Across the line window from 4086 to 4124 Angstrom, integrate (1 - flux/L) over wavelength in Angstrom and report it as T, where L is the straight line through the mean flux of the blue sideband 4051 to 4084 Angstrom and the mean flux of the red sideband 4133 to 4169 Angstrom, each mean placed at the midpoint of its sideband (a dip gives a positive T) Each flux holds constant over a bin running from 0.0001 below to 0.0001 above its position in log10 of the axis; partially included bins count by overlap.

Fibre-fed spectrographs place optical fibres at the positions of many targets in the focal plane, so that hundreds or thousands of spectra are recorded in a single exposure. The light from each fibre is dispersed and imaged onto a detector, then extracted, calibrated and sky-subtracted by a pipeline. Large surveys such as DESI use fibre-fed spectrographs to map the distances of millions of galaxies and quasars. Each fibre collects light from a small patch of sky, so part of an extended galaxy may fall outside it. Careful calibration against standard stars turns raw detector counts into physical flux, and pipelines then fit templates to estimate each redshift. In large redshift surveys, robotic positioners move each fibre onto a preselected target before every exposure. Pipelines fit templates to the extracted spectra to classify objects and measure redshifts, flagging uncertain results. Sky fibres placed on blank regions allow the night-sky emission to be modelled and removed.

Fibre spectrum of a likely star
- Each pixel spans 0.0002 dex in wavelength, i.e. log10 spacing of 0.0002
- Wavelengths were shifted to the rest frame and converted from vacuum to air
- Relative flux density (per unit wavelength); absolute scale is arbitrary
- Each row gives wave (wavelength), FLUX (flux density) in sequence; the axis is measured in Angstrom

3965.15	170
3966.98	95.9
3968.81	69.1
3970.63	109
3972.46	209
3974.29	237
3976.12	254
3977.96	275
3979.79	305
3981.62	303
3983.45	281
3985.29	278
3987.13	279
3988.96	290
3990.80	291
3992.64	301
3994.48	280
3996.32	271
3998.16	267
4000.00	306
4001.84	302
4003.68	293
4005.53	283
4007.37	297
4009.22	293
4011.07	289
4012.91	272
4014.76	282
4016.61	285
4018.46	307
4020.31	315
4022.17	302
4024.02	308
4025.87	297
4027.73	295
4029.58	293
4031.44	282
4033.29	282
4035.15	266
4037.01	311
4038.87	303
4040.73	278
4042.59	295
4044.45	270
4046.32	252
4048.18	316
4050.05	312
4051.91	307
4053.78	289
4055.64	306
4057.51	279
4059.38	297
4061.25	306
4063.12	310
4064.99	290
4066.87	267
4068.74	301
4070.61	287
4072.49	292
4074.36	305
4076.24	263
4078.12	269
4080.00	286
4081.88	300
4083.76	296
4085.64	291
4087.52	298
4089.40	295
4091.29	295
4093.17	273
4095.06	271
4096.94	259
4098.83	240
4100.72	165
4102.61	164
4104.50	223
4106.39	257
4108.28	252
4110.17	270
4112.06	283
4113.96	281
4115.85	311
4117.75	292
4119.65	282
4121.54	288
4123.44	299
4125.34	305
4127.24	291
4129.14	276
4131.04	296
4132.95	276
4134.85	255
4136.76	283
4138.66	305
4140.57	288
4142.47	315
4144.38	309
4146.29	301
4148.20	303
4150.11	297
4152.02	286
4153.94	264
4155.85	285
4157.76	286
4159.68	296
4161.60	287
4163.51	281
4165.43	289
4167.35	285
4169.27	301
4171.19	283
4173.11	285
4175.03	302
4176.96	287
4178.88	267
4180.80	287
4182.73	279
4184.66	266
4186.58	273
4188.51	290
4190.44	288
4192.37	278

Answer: 3.36 Angstrom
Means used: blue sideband 292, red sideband 290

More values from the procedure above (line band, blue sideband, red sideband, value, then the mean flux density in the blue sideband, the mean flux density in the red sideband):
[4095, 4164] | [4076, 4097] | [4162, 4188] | 1.90 Angstrom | 285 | 284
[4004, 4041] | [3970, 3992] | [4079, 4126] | -3.83 Angstrom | 262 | 271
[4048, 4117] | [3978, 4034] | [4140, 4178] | 3.09 Angstrom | 291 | 291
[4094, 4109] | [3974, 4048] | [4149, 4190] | 2.99 Angstrom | 287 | 285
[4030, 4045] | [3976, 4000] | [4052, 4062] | 0.33 Angstrom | 284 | 296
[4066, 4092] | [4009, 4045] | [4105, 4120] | -0.60 Angstrom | 291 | 277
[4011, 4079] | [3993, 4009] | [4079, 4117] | -3.31 Angstrom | 288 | 266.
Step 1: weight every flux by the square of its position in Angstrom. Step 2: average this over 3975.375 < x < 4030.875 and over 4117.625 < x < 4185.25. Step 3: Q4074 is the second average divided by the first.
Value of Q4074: 1.07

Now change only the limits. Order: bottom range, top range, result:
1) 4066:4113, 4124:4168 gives 1.11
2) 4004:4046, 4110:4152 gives 1.06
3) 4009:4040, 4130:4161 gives 1.05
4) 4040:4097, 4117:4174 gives 1.04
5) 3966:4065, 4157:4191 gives 1.11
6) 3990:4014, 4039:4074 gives 1.04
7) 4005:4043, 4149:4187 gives 1.04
